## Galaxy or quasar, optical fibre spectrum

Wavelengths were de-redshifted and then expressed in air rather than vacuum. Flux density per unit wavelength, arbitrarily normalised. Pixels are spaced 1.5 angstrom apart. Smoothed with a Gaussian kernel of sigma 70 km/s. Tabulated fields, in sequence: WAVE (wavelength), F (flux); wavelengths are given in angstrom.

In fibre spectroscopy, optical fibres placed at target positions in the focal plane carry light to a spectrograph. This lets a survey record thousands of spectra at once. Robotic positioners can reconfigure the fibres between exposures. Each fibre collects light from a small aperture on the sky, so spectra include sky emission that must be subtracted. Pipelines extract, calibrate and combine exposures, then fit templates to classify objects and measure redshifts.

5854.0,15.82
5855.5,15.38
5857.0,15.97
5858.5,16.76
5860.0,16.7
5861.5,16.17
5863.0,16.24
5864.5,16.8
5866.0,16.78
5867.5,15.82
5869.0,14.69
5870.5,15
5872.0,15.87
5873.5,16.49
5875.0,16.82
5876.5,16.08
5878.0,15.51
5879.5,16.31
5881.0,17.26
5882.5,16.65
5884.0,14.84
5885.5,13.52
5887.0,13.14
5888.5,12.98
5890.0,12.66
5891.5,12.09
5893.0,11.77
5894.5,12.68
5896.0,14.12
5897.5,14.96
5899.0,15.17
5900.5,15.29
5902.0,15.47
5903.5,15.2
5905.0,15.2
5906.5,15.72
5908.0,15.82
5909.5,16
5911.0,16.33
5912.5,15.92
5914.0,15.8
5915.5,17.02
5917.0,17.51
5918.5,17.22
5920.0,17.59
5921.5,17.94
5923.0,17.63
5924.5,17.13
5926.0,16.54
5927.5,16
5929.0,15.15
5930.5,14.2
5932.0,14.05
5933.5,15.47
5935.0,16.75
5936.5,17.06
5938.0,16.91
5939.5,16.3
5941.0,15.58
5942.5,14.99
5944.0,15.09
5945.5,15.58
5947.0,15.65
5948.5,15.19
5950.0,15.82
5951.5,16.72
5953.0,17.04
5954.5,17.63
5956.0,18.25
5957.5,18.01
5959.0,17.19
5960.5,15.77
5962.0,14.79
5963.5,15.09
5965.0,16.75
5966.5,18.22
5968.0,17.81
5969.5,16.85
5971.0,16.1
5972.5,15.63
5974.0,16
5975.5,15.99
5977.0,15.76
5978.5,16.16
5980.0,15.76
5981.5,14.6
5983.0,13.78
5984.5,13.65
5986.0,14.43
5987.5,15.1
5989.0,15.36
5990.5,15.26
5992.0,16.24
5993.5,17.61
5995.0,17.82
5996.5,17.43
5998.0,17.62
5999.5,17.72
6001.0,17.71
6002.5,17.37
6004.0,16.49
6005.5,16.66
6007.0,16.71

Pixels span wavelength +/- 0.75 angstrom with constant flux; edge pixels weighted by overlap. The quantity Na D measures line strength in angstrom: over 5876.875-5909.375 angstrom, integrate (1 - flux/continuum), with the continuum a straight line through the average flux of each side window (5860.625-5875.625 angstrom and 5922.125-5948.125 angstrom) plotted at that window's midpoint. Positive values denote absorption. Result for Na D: 2.78 angstrom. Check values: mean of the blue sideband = 16.1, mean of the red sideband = 15.9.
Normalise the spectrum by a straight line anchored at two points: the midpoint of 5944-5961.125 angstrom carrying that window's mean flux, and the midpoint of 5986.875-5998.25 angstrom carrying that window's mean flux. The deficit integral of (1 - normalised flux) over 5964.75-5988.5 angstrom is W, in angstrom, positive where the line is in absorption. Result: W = 1.1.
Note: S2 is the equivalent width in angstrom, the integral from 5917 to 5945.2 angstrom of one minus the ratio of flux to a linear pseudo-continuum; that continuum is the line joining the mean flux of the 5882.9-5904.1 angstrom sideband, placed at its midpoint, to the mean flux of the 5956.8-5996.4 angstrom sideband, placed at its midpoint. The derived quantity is -2.6 angstrom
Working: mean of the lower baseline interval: 13.9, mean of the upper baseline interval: 16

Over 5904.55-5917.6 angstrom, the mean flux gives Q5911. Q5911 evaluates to 16.2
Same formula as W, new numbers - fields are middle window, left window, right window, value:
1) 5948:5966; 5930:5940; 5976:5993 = -1.2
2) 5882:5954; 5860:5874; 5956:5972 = 3.9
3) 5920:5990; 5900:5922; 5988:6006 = 2.3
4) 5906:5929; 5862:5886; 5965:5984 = -0.9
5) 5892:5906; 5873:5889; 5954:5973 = 1.2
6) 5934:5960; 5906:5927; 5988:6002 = 0.6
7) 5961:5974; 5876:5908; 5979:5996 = -0.9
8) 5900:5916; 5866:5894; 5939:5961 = -0.3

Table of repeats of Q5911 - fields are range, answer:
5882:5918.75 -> 14.9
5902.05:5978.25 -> 16.3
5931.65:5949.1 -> 15.8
